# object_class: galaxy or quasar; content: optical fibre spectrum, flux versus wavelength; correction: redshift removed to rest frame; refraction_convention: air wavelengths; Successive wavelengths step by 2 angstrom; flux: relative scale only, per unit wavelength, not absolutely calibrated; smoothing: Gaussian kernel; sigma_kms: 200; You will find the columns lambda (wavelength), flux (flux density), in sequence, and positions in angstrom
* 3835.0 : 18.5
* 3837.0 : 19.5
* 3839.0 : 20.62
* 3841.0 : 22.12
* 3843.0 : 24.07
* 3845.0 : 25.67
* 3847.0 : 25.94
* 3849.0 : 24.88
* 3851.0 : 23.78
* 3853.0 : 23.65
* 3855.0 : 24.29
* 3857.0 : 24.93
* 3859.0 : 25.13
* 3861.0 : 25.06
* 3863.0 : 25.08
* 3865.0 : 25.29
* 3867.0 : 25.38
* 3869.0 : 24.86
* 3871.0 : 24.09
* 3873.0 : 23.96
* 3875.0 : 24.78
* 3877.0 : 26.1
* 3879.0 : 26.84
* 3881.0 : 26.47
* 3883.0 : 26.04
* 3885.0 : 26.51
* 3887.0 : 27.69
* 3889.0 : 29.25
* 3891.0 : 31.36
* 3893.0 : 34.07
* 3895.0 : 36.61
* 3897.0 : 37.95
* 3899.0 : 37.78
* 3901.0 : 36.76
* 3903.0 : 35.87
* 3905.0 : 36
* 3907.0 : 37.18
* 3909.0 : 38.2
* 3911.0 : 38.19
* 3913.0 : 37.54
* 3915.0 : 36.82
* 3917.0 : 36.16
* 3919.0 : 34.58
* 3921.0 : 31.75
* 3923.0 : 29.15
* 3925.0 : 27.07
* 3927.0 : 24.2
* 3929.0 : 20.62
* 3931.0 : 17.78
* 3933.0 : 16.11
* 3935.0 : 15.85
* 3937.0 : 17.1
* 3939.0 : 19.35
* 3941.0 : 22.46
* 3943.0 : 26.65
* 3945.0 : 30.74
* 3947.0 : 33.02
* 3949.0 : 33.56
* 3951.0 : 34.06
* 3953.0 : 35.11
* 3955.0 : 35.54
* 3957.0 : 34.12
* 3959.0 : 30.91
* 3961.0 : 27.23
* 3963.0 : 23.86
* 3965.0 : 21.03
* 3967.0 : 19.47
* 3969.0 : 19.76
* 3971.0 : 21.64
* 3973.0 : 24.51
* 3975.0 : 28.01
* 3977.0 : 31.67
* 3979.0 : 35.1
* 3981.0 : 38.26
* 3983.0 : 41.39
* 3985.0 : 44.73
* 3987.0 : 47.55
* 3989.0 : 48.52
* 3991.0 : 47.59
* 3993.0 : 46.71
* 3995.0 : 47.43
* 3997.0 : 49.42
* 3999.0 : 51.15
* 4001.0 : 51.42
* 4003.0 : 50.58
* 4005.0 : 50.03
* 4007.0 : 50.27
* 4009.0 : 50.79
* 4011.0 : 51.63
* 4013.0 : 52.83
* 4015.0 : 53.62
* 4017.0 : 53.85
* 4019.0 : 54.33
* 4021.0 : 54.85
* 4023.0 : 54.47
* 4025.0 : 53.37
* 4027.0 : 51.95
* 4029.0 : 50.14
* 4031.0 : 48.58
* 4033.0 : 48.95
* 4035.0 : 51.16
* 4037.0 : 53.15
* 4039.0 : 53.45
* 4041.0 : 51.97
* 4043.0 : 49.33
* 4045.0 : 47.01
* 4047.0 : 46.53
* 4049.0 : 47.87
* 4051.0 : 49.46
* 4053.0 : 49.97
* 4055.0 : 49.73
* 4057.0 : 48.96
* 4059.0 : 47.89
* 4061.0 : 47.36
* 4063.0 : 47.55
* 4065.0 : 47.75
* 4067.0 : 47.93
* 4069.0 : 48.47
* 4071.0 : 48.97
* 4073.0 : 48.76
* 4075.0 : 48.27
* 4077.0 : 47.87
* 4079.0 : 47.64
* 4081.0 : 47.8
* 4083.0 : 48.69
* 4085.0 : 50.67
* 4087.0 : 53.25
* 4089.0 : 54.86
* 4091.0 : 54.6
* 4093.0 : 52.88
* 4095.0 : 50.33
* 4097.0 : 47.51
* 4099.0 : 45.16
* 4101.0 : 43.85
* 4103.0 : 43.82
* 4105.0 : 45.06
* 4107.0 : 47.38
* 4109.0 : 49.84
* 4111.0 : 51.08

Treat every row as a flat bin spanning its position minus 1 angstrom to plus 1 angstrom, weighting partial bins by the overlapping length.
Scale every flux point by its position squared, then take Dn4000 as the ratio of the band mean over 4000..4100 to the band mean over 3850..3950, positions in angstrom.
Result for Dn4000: 1.91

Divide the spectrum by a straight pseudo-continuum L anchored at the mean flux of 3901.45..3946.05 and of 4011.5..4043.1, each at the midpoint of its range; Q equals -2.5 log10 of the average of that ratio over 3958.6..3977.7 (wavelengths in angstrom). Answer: 0.50 mag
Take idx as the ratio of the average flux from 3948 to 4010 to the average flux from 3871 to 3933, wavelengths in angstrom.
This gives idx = 1.23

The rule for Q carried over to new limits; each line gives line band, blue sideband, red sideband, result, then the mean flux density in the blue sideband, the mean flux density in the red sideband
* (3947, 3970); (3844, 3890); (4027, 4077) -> 0.272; 25.5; 49.2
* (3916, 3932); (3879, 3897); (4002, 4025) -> 0.295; 30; 52.5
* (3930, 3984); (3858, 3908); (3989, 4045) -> 0.461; 29.4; 51.1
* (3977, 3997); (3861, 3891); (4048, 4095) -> -0.115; 26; 49.5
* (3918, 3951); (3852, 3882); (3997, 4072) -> 0.361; 25.1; 50.5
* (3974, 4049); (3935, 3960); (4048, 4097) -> -0.225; 28.8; 49.4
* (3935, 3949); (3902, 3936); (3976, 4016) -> 0.384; 30.2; 47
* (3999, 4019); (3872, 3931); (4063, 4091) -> -0.216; 31.3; 49.4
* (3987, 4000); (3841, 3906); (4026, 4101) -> -0.167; 27.9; 49.4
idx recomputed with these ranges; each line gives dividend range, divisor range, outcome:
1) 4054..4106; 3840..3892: 1.91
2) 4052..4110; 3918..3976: 1.87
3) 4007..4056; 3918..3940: 2.22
